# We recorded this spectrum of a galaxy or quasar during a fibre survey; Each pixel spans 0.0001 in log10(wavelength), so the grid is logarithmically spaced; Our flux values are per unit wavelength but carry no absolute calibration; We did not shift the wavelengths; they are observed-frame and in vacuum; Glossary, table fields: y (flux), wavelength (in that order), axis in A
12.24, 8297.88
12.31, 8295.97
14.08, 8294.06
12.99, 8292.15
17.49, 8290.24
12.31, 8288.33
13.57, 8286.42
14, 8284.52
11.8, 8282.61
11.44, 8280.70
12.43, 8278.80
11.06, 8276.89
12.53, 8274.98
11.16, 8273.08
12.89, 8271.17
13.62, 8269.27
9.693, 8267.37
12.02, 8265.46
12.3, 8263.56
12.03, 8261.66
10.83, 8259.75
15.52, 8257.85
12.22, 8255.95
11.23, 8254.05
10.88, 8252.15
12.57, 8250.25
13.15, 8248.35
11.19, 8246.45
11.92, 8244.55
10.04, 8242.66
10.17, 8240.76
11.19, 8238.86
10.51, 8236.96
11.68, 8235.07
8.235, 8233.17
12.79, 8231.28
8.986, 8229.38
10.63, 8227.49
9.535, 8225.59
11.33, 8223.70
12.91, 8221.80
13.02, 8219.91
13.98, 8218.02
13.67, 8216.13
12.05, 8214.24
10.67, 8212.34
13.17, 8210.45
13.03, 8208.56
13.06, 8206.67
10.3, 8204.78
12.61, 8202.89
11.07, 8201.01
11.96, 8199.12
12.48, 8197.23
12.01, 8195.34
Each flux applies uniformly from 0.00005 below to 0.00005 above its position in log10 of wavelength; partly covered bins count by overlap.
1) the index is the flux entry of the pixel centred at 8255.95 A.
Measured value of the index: 12.22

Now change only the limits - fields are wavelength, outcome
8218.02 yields 13.98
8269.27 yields 13.62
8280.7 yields 11.44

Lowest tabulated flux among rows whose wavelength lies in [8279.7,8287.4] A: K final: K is 11.44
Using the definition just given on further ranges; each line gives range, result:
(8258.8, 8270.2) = 9.693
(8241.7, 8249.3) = 10.04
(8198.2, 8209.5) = 10.3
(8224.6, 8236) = 8.235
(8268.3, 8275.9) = 11.16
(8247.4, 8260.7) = 10.83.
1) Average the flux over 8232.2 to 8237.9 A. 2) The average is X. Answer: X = 10.2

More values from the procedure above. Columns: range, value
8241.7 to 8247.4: 11.1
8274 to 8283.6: 11.9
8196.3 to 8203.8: 12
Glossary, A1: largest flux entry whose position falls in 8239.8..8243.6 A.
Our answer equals 10.17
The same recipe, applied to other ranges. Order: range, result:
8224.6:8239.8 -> 12.79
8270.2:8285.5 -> 14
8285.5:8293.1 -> 17.49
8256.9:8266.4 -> 15.52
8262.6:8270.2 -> 13.62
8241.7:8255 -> 13.15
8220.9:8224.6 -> 12.91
